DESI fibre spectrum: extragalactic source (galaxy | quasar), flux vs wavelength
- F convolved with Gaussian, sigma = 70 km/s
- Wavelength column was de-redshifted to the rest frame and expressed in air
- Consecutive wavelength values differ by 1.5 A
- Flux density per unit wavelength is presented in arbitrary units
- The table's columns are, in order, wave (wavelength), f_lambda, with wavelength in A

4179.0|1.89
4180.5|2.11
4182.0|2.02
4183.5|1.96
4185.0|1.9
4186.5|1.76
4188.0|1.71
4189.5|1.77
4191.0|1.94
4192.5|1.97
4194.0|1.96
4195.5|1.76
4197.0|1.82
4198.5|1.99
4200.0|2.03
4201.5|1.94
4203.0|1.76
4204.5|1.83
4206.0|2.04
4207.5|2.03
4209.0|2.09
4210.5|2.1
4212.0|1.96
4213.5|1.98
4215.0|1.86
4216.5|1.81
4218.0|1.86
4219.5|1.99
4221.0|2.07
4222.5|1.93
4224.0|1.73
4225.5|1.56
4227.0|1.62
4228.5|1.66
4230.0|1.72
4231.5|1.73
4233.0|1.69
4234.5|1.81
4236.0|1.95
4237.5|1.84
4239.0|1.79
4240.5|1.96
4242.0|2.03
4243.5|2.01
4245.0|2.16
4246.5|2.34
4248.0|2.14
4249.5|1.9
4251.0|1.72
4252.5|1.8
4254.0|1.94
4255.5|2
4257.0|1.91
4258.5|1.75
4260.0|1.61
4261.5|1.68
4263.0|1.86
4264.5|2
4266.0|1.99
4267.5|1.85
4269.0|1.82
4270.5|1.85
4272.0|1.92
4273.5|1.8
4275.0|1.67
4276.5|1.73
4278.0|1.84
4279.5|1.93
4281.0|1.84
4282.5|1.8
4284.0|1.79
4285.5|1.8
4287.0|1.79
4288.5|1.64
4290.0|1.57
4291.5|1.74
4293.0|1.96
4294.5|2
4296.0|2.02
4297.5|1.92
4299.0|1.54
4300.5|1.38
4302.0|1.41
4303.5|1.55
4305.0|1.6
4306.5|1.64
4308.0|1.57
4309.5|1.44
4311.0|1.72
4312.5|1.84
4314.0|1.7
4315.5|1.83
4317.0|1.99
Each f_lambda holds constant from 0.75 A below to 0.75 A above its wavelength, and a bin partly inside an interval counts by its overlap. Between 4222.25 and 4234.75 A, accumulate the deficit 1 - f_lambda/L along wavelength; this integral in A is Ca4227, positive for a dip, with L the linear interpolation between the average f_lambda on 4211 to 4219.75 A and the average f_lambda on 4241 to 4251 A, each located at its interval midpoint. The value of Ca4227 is 1.7 A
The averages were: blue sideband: 1.91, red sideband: 2.06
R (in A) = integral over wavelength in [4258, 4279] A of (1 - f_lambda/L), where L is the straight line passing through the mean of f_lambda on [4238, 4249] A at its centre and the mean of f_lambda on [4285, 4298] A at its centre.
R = 1.3 A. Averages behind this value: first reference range 2.05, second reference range 1.83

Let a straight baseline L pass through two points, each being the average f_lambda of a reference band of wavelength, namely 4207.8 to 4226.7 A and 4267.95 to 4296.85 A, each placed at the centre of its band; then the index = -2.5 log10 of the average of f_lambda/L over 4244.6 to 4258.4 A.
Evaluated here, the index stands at -0.06 mag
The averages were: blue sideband 1.91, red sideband 1.82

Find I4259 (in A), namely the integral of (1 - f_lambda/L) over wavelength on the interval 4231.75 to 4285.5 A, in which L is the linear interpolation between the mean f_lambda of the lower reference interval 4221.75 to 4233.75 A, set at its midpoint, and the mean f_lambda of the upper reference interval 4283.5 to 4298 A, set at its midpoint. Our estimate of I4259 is -3.5 A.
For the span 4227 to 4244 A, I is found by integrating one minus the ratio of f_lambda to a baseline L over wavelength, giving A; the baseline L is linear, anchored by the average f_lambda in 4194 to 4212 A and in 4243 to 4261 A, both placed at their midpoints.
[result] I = 1.0 A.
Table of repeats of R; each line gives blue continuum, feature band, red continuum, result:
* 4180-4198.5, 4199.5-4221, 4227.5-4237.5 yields -1.45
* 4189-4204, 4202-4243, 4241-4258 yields 1.55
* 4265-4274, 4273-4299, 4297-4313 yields -0.97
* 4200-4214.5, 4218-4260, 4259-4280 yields 0.44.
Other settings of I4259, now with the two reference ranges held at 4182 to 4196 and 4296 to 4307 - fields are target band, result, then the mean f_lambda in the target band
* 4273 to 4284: -0.9 A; 1.8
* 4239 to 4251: -2.1 A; 2.04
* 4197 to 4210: -0.9 A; 1.96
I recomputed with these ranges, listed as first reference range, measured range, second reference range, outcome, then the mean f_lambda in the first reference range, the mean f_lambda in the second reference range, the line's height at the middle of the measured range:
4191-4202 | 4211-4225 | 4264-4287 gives 0.0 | 1.92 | 1.84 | 1.9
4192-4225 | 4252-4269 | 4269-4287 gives -0.1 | 1.93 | 1.81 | 1.84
